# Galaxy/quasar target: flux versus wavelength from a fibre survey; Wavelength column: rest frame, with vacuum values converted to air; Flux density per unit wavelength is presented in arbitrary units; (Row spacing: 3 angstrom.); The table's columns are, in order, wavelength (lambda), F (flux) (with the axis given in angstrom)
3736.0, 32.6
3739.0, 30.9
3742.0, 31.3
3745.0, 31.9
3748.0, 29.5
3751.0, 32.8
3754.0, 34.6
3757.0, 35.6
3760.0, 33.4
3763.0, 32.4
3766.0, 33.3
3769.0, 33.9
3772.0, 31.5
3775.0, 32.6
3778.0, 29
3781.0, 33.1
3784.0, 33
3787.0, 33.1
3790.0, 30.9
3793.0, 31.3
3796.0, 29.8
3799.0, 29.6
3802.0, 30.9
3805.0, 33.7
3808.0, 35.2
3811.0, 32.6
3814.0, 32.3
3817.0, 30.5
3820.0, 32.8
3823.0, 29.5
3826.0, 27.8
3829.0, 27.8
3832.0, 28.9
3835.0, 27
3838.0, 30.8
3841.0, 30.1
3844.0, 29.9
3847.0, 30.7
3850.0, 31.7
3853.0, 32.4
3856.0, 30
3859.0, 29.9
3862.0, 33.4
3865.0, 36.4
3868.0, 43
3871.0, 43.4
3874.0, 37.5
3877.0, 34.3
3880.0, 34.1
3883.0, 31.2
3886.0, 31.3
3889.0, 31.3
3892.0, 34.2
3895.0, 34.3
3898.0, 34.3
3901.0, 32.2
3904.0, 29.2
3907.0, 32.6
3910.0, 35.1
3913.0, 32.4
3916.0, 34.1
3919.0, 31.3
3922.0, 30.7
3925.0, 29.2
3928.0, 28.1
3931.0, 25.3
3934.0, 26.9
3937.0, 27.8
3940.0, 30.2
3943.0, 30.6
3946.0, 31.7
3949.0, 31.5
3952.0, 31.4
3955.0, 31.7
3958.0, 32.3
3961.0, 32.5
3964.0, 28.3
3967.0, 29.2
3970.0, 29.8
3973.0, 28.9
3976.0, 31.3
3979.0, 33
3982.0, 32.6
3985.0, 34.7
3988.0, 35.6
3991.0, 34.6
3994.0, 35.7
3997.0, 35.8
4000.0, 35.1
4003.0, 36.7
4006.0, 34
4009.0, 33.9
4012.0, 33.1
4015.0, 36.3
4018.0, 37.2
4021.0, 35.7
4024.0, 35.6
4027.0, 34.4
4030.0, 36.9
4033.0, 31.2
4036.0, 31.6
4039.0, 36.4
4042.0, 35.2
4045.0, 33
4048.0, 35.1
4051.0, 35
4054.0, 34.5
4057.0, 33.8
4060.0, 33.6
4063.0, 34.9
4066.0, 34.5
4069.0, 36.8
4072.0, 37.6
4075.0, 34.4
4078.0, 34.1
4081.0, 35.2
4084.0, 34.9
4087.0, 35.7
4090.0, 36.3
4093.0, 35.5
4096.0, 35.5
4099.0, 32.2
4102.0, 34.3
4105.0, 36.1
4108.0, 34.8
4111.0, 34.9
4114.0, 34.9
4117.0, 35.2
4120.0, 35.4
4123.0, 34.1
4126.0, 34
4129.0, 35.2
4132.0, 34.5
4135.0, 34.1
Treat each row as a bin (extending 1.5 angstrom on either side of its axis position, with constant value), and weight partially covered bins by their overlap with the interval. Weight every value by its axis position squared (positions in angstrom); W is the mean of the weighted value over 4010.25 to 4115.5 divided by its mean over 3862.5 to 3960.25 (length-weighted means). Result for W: 1.2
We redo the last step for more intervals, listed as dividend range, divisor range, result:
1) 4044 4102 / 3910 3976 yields 1.23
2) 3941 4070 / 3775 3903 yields 1.13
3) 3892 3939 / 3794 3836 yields 1.07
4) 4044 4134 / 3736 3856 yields 1.29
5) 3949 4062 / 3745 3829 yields 1.18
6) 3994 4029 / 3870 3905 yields 1.11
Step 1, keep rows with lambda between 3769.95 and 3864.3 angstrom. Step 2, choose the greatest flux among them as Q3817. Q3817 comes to 35.2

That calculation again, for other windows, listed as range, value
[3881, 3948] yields 35.1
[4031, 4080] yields 37.6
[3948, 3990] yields 35.6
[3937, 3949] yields 31.7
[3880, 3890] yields 34.1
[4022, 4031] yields 36.9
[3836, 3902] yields 43.4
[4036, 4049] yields 36.4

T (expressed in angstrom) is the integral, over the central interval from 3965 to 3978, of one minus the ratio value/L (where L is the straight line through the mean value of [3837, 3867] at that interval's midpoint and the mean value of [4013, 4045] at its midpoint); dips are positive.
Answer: 1.5 angstrom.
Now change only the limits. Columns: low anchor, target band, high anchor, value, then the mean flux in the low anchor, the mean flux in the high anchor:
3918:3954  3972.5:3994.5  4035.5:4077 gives -1.2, 29.6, 34.8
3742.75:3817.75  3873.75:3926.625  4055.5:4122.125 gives 1.1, 32.3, 35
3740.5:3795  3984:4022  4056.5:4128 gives -1.1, 32.4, 35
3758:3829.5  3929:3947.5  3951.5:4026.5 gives 2.4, 31.7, 33.4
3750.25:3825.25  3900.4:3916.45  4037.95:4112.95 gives 0.4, 32.2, 35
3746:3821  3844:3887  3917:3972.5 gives -4.2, 32.3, 29.9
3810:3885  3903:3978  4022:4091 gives 6.5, 32.3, 34.8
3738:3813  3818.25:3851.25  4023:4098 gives 3.1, 32.2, 34.8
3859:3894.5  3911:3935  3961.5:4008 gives 3.0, 35.2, 33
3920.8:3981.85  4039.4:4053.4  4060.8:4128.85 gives -0.6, 30.1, 35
